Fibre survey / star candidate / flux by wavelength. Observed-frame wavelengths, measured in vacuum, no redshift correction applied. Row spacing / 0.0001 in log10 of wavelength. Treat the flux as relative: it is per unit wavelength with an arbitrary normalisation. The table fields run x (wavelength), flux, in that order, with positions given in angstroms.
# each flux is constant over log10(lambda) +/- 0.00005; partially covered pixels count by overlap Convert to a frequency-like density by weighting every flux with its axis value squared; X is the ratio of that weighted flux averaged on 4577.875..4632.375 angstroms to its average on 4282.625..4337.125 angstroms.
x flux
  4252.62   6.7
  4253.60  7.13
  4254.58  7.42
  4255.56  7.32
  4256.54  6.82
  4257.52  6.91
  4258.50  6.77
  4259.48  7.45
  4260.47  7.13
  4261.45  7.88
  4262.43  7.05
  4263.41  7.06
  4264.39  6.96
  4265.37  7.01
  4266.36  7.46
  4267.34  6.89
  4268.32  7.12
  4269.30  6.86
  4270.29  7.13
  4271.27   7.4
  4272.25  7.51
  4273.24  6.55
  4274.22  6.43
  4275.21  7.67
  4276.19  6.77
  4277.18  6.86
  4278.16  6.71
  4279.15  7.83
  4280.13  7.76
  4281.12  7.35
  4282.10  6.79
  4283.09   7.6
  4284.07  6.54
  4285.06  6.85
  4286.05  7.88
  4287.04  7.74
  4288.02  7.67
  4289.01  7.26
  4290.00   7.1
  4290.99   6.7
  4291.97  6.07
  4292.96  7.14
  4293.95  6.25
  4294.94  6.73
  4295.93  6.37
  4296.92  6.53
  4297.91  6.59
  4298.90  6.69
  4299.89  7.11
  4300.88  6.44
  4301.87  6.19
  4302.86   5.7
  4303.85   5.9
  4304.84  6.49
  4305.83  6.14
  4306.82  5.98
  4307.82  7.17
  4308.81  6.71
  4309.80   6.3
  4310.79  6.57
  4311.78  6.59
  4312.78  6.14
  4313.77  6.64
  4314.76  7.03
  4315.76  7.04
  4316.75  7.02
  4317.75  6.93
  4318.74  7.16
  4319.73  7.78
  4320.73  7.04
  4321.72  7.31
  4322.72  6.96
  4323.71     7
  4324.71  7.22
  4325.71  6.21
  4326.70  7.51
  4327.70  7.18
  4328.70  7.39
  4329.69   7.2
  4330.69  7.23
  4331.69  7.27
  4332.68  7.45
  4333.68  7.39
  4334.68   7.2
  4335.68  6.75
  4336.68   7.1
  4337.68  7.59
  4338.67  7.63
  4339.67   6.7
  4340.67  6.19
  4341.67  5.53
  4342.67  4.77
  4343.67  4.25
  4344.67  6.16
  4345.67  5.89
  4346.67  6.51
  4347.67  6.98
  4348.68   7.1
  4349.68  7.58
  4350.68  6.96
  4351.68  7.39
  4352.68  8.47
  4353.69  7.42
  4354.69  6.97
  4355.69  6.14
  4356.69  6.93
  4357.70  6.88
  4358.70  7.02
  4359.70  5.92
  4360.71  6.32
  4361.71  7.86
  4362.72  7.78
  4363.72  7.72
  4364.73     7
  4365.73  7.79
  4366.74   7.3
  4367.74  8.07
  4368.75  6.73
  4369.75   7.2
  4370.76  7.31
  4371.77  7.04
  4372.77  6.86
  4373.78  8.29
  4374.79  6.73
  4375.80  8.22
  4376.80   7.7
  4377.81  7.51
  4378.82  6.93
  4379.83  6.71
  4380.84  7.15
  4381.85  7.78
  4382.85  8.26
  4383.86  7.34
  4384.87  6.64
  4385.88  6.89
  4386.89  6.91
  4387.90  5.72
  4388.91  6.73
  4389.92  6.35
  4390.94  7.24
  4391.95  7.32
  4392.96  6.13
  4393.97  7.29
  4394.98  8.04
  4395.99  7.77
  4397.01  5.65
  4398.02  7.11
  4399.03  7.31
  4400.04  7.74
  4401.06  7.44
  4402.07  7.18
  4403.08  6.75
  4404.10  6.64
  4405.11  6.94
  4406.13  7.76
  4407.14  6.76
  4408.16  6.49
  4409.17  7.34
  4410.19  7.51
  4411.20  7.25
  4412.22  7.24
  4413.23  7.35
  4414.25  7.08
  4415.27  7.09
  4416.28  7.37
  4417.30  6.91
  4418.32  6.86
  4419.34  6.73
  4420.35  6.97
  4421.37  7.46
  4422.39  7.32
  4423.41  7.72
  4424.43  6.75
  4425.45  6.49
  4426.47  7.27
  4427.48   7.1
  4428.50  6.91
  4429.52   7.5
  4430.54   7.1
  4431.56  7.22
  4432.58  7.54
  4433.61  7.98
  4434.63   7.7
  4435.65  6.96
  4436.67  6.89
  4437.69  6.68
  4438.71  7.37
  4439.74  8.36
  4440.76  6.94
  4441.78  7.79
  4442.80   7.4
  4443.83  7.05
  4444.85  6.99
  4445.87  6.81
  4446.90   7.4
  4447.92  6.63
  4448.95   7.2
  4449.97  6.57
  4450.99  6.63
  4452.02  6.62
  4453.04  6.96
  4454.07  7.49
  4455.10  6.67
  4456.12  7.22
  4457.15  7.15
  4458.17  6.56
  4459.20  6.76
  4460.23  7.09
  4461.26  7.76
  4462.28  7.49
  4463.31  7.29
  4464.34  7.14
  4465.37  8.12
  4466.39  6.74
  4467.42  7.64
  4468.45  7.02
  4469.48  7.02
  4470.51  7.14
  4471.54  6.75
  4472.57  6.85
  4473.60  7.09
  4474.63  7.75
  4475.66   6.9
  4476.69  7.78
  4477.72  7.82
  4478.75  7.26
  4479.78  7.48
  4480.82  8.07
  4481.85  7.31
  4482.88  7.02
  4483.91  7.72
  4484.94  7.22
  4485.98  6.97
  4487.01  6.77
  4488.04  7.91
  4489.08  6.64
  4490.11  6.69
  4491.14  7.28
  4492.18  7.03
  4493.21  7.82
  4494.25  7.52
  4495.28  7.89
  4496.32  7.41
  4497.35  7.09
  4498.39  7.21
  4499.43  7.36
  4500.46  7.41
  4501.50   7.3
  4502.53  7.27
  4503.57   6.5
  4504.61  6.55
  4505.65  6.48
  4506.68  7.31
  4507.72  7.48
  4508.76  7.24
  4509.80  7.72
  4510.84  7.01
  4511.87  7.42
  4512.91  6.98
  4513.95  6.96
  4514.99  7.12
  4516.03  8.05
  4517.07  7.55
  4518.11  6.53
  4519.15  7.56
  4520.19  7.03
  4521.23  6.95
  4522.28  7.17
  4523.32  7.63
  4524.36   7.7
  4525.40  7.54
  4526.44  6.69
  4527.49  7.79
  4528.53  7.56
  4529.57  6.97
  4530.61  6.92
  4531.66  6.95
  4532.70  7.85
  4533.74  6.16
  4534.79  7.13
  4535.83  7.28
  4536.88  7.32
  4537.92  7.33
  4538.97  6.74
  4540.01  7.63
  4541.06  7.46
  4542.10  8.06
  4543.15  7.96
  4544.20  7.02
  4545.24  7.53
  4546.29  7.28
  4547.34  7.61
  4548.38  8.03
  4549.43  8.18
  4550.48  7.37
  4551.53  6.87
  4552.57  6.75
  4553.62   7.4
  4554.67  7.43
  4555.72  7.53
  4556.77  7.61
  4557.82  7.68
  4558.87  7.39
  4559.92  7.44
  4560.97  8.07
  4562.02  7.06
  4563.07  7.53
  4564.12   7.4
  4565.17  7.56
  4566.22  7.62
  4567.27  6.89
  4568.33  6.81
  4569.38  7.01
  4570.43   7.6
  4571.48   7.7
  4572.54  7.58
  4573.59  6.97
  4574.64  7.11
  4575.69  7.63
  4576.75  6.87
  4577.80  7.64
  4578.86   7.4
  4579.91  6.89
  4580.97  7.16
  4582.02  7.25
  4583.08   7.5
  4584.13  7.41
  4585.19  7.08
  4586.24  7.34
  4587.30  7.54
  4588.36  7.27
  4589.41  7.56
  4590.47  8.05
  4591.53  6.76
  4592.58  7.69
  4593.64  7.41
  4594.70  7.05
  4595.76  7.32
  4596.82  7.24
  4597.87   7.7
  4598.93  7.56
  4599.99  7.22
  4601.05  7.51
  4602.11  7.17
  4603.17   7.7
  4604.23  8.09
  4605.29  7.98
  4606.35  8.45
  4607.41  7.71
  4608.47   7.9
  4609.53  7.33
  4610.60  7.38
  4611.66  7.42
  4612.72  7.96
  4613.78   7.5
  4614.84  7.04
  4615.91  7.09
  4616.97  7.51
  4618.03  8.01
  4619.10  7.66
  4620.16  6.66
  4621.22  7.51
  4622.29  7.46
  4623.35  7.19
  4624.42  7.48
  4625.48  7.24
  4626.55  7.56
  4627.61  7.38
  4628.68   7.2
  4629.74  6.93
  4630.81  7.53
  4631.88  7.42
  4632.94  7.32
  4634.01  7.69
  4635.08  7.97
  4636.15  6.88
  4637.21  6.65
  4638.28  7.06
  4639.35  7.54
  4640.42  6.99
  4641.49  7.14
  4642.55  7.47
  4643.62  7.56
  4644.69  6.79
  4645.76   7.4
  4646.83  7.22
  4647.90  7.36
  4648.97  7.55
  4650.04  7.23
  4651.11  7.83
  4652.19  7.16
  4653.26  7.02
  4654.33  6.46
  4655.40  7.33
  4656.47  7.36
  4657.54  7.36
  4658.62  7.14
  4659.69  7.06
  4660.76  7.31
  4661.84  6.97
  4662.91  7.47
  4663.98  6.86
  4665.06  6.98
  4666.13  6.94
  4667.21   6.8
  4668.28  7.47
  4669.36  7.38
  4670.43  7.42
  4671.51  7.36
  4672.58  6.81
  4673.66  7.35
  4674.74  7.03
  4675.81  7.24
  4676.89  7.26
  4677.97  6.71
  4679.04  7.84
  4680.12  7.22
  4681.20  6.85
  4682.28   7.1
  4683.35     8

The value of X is 1.24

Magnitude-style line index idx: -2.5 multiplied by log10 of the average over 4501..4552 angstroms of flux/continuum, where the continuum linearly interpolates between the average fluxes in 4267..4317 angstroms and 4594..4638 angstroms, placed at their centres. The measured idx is 0.000 mag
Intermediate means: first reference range 6.83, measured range 7.28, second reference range 7.45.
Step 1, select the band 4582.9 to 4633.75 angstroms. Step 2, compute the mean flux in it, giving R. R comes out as 7.46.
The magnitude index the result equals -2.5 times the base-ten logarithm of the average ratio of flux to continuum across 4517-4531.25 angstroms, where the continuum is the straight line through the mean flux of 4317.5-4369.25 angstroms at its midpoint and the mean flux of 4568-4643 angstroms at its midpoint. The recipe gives 0.004 mag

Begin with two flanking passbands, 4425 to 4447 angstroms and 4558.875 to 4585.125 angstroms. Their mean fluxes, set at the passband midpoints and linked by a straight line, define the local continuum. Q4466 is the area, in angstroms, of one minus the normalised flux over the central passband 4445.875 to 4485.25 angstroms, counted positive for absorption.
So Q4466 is 0.4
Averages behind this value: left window 7.25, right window 7.33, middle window 7.19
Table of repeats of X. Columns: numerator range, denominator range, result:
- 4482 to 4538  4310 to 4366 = 1.13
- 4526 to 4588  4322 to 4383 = 1.14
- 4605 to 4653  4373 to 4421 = 1.15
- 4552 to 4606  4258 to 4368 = 1.20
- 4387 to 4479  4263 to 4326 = 1.10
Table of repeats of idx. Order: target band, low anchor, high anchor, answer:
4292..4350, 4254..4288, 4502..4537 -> 0.07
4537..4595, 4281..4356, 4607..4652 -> -0.02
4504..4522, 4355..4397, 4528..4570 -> 0.02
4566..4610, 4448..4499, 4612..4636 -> -0.01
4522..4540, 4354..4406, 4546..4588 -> 0.01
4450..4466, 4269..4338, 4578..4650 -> 0.01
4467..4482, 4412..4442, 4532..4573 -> 0.00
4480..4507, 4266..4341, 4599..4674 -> -0.01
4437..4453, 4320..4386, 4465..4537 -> 0.01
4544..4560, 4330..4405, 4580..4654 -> -0.02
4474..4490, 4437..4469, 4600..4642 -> -0.02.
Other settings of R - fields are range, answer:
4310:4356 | 6.88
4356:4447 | 7.17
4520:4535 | 7.21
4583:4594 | 7.42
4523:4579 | 7.37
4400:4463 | 7.14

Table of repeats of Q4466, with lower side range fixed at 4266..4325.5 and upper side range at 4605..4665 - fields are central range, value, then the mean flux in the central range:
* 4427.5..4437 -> -0.32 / 7.3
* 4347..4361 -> -0.09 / 7.01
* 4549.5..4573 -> -0.48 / 7.39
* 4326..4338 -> -0.54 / 7.25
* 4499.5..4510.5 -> 0.05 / 7.13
